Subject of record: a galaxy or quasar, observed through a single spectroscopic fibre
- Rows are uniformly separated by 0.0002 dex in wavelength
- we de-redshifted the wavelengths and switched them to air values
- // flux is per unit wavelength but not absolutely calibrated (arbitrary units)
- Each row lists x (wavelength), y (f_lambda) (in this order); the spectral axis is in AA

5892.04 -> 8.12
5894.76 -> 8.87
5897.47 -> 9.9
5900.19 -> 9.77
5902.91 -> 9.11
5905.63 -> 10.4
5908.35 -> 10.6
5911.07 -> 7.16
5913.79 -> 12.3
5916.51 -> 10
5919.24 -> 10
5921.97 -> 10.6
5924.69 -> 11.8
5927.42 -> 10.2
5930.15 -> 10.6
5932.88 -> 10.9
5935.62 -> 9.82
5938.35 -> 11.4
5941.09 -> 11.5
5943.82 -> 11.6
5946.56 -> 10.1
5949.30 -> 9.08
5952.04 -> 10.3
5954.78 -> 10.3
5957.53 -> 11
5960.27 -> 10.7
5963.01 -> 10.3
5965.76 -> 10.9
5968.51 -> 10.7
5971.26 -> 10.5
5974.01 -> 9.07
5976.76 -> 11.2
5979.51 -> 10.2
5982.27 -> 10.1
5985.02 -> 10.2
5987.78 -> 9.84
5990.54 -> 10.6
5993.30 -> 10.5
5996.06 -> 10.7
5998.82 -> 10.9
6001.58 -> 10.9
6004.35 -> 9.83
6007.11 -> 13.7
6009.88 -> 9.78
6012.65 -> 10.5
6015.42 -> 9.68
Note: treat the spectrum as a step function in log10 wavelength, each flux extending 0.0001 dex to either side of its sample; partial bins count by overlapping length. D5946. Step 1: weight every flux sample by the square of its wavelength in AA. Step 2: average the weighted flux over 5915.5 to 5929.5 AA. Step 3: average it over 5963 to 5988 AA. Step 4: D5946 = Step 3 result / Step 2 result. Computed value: 1.00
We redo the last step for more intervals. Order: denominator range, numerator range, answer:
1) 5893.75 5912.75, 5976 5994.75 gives 1.12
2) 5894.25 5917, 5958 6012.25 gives 1.11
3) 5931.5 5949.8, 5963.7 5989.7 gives 0.97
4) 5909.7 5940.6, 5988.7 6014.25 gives 1.06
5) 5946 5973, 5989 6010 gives 1.07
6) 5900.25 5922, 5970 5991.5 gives 1.05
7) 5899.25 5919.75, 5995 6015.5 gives 1.13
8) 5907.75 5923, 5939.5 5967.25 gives 1.06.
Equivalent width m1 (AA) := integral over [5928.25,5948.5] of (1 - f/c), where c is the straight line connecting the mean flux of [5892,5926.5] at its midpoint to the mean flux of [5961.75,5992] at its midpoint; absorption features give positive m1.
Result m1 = -1.3 AA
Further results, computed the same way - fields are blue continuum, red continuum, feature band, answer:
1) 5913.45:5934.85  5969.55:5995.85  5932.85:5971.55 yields -0.4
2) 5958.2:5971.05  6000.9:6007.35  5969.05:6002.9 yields 1.6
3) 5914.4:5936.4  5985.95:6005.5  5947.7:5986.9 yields 0.7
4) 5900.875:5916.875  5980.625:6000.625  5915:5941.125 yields -1.6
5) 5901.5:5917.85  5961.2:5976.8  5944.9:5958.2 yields 0.1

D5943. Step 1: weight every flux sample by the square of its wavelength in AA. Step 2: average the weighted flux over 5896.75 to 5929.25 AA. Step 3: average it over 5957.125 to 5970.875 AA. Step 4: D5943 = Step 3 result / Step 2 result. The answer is 1.1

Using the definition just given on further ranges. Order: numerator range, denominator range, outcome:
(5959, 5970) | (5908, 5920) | 1.09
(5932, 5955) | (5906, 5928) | 1.03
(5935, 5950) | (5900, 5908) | 1.10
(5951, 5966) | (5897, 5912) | 1.13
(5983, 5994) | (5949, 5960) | 1.00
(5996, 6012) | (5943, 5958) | 1.08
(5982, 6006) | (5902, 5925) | 1.06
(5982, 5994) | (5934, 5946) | 0.95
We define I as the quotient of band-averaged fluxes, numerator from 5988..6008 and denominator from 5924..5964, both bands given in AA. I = 1.0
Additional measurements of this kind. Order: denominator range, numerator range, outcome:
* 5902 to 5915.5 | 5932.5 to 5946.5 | 1.10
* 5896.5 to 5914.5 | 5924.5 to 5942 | 1.10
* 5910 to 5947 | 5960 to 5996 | 0.98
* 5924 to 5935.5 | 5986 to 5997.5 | 0.97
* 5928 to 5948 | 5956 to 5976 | 0.97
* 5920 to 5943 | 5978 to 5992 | 0.94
